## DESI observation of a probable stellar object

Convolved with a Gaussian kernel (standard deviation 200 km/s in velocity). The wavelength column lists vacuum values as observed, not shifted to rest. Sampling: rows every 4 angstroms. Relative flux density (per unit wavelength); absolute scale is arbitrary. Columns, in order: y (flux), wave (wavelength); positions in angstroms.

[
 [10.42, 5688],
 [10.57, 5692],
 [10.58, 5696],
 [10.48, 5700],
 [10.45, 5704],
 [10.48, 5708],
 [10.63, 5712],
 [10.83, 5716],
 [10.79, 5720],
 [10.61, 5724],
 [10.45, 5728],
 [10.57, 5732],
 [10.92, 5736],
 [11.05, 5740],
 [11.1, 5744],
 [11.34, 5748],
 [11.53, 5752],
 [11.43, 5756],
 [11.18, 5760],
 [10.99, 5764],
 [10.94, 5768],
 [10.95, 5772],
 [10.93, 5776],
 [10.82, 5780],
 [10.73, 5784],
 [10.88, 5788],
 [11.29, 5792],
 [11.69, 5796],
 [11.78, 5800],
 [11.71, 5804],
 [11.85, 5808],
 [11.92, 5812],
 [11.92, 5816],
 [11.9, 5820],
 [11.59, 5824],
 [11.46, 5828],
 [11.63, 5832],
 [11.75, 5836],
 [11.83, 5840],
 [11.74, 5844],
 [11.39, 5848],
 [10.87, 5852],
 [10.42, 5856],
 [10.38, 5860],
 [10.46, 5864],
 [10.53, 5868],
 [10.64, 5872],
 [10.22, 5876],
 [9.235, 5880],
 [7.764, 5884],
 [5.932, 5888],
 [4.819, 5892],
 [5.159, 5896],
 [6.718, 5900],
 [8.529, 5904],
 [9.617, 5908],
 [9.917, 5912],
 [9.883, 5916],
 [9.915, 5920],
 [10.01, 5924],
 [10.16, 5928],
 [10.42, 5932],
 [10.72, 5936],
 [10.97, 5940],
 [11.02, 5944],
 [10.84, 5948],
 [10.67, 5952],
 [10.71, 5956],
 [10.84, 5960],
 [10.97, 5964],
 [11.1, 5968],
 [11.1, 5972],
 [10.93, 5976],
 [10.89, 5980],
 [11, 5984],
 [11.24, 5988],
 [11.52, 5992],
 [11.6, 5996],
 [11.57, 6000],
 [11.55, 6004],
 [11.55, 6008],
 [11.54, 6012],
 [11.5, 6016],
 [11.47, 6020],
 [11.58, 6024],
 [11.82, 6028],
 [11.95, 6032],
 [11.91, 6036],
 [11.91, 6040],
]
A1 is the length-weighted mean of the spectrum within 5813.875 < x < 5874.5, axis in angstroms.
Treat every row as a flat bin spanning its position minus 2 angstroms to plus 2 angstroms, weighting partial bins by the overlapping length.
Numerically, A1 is 11.2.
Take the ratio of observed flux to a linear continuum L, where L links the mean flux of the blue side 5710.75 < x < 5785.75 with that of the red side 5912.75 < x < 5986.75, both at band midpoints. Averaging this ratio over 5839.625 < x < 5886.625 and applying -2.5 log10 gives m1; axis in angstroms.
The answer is 0.04 mag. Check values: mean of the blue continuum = 10.9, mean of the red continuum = 10.7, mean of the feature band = 10.3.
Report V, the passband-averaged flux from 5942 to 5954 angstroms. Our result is 10.8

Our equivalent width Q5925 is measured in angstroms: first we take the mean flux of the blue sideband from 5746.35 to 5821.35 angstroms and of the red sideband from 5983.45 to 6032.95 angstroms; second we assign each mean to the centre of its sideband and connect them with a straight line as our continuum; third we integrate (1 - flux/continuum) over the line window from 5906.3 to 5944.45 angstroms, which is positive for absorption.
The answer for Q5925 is 4.1 angstroms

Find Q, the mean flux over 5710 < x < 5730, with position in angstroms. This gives 10.7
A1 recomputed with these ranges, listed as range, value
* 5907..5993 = 10.7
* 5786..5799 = 11.3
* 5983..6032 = 11.5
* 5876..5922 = 8.05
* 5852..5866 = 10.5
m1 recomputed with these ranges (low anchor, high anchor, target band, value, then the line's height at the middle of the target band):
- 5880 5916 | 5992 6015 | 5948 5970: -0.104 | 9.87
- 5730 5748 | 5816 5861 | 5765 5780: 0.018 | 11.1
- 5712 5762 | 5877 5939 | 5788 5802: -0.131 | 10.2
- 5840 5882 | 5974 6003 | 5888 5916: 0.398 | 10.8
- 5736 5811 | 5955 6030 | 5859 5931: 0.258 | 11.3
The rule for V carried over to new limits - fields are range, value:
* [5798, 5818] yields 11.8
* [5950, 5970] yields 10.9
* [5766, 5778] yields 10.9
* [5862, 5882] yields 10.2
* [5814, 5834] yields 11.7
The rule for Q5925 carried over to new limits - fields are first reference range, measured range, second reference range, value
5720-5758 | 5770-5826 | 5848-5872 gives -3.23 angstroms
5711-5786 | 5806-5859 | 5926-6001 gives -2.86 angstroms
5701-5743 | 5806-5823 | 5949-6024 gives -1.58 angstroms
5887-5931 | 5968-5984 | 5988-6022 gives -0.66 angstroms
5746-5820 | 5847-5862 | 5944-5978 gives 0.59 angstroms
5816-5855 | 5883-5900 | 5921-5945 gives 7.84 angstroms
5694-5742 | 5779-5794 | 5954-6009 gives -0.21 angstroms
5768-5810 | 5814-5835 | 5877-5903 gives -4.38 angstroms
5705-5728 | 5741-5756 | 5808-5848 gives -0.50 angstroms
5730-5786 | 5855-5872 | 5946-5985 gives 0.77 angstroms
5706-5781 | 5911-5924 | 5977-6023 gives 1.53 angstroms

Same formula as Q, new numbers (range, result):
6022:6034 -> 11.8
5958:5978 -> 11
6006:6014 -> 11.5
